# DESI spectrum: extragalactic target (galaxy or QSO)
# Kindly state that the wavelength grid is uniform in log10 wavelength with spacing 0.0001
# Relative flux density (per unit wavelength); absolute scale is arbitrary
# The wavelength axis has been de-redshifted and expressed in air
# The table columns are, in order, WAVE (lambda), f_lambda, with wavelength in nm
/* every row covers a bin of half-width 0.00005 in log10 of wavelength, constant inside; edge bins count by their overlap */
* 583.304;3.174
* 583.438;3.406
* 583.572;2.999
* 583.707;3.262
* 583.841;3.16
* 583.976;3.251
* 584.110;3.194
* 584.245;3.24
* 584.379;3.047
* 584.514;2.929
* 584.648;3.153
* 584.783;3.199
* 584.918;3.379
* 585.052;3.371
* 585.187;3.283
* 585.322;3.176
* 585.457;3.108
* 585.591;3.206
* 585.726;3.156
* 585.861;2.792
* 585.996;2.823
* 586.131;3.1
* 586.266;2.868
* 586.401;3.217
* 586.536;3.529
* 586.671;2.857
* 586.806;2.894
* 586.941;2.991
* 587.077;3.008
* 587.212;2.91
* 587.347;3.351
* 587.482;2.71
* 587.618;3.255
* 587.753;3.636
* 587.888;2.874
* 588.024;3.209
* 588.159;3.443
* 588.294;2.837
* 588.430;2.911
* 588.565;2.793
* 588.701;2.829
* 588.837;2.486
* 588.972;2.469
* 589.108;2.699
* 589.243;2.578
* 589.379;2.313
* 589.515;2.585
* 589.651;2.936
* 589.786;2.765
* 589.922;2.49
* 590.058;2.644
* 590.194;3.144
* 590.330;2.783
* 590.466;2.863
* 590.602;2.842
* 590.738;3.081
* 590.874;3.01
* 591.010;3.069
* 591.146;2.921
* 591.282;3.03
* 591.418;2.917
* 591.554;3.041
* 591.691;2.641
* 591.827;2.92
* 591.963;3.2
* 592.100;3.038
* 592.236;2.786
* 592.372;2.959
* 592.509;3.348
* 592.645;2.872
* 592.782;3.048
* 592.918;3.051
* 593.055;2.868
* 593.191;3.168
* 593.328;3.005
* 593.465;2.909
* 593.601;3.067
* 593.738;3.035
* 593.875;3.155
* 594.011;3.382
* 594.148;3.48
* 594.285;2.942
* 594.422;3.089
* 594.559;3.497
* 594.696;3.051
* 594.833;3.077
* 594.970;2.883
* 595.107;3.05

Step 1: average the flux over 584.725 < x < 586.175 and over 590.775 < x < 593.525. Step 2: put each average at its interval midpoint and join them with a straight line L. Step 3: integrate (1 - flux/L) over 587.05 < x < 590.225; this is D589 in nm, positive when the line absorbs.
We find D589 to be 0.22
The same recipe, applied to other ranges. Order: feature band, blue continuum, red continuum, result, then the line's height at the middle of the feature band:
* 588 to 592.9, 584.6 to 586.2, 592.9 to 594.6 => 0.40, 3.13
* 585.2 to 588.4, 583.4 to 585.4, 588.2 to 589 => -0.16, 2.95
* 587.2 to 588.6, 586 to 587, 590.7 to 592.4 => -0.03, 3.03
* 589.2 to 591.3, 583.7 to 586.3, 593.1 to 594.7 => 0.22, 3.14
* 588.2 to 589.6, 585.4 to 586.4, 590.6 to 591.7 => 0.15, 2.99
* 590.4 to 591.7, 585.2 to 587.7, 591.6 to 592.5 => 0.01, 2.97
